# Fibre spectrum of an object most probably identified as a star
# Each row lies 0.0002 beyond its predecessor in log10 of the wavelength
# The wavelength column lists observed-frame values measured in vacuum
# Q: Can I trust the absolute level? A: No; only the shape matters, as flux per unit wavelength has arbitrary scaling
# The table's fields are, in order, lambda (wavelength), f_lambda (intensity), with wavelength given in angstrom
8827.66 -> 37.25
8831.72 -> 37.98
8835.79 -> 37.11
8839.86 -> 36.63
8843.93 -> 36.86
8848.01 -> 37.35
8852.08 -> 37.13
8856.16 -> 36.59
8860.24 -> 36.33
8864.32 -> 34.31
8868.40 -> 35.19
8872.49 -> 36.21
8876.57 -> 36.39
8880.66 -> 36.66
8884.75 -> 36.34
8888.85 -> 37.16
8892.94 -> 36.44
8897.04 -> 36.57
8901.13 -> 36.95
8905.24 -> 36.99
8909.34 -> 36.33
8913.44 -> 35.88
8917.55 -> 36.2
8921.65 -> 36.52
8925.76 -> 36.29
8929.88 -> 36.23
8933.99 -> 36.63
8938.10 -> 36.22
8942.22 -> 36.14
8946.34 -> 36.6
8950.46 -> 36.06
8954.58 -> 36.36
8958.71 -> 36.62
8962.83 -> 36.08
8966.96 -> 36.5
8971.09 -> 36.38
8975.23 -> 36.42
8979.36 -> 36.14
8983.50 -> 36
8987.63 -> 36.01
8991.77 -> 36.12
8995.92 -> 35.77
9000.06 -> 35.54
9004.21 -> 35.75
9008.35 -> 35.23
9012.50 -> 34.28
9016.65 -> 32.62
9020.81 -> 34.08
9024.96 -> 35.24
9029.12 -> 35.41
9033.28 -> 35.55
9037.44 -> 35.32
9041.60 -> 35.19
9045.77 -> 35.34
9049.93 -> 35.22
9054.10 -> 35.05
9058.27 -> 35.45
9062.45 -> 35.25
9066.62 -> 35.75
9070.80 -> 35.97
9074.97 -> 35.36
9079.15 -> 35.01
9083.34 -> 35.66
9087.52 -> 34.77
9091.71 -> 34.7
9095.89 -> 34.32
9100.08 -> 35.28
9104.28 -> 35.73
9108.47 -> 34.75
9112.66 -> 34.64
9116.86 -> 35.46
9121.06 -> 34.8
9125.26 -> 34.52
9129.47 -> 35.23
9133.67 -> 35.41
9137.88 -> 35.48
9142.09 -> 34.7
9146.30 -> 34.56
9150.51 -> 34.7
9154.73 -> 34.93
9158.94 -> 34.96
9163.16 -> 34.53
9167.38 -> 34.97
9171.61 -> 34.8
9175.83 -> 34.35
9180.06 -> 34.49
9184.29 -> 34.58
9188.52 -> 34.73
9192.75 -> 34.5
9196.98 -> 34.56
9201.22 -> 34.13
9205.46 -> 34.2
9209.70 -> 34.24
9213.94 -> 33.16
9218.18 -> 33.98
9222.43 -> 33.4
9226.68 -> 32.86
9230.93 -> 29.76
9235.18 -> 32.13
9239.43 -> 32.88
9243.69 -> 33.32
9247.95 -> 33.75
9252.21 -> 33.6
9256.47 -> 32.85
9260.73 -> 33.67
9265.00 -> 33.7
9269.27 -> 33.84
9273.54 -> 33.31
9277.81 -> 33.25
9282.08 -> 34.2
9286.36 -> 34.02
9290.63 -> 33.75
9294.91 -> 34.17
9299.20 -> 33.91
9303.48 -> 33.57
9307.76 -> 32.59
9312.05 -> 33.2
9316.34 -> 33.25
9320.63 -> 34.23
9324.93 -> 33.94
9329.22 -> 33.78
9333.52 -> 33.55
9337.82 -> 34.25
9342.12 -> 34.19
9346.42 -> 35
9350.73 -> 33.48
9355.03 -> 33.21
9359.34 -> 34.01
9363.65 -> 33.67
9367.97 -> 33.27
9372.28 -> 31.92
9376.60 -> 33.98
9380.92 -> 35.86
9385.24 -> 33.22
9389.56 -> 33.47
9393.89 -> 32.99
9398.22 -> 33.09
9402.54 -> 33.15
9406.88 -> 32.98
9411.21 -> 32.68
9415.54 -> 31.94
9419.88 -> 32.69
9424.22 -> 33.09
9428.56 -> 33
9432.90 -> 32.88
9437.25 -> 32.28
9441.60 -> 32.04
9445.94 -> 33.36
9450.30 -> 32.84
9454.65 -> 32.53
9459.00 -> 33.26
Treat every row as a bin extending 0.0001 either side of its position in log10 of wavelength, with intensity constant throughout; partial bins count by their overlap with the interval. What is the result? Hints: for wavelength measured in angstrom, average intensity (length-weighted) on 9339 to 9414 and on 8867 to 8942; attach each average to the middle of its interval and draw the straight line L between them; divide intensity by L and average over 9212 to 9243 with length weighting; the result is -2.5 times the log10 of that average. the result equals 0.06 mag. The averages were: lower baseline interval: 36.4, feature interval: 32.6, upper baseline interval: 33.5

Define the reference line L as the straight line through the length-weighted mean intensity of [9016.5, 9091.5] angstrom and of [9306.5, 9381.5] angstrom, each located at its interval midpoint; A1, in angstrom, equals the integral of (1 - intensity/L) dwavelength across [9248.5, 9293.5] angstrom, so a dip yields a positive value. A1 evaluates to 0.6 angstrom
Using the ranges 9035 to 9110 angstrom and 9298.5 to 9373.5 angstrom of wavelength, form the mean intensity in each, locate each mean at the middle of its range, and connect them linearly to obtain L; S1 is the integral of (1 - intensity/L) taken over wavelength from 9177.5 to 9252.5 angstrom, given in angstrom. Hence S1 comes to 1.7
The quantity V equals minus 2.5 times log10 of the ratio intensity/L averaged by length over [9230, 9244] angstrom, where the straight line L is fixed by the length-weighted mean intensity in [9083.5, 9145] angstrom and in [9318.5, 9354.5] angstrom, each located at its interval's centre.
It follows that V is 0.08 mag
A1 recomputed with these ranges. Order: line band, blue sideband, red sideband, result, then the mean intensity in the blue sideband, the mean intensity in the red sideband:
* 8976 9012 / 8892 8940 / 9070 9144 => 0.11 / 36.4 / 35.1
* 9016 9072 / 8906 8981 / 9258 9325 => 0.62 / 36.3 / 33.6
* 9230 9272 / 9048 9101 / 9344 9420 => 1.37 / 35.2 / 33.4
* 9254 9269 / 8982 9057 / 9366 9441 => 0.17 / 35.2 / 33.1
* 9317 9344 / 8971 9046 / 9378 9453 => -0.34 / 35.4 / 33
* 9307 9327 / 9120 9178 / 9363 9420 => 0.13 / 34.9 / 33.2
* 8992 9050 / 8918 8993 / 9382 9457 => 1.21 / 36.3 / 32.9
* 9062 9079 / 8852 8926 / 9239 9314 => -0.26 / 36.3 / 33.5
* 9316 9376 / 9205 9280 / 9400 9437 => -1.39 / 33.2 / 32.8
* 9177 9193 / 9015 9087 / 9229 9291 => -0.32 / 35.2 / 33.2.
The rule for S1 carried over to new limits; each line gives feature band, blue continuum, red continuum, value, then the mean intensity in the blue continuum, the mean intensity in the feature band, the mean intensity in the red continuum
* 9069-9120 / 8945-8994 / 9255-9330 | 0.2 angstrom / 36.3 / 35.1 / 33.6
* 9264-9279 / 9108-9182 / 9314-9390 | 0.3 angstrom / 34.9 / 33.5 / 33.8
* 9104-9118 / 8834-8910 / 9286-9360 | 0.0 angstrom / 36.5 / 35.1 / 33.8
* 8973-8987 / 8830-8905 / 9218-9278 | -0.3 angstrom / 36.6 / 36.2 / 33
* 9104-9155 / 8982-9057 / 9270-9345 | -0.5 angstrom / 35.2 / 35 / 33.7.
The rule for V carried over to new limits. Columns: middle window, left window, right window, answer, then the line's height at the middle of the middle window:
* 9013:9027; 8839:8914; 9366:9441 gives 0.05 mag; 35.5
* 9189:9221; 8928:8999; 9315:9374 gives 0.02 mag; 34.6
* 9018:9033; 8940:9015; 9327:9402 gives 0.03 mag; 35.7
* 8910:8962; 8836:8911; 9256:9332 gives -0.01 mag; 36.1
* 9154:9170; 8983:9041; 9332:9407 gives -0.01 mag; 34.5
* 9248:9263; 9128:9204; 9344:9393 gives 0.03 mag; 34.3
